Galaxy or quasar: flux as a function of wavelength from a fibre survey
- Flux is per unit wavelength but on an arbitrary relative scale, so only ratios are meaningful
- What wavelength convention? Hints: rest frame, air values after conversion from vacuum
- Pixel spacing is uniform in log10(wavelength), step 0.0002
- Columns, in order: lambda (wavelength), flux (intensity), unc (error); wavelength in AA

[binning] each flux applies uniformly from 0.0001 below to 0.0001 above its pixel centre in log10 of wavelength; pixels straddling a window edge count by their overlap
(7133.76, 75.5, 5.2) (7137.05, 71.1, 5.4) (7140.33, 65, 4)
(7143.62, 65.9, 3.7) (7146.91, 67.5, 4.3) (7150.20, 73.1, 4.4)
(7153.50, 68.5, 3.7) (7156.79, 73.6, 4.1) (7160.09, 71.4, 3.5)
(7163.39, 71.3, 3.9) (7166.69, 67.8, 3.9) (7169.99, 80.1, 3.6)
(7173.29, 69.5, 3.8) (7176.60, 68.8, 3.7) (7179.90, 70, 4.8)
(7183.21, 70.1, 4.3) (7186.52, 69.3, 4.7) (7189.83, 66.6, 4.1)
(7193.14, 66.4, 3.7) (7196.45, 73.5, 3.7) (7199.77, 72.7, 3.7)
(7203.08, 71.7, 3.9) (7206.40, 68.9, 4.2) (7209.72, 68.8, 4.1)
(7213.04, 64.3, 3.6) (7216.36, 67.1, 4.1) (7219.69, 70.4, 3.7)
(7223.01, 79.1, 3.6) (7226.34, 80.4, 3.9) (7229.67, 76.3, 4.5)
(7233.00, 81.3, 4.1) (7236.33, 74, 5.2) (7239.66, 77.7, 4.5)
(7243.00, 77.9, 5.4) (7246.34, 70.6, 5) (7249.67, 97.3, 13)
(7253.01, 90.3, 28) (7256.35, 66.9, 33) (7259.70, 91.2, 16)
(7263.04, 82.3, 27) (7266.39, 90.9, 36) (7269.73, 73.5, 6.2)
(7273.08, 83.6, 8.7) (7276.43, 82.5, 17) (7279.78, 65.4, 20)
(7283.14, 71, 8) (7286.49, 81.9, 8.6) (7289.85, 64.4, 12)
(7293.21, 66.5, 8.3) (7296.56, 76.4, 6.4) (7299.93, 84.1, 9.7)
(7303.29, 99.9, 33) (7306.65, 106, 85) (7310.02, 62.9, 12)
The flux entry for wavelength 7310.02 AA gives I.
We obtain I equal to 62.9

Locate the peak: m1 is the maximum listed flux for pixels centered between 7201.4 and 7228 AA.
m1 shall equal 80.4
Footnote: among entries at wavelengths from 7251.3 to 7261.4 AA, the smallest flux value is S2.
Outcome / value 66.9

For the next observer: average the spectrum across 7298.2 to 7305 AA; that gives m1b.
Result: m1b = 91.9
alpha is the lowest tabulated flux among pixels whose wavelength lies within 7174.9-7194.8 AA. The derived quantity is 66.4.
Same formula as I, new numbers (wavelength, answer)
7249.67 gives 97.3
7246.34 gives 70.6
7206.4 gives 68.9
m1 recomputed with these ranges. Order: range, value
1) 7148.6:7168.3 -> 73.6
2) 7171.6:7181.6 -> 70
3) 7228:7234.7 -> 81.3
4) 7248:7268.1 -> 97.3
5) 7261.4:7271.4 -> 90.9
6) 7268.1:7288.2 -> 83.6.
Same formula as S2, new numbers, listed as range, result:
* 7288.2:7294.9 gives 64.4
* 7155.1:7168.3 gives 67.8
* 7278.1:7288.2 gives 65.4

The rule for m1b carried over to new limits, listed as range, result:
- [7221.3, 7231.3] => 78.6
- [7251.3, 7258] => 78.7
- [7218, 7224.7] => 74.7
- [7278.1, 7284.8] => 68.2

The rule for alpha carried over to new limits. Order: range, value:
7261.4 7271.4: 73.5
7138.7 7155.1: 65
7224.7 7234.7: 76.3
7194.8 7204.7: 71.7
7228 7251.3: 70.6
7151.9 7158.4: 68.5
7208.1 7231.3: 64.3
